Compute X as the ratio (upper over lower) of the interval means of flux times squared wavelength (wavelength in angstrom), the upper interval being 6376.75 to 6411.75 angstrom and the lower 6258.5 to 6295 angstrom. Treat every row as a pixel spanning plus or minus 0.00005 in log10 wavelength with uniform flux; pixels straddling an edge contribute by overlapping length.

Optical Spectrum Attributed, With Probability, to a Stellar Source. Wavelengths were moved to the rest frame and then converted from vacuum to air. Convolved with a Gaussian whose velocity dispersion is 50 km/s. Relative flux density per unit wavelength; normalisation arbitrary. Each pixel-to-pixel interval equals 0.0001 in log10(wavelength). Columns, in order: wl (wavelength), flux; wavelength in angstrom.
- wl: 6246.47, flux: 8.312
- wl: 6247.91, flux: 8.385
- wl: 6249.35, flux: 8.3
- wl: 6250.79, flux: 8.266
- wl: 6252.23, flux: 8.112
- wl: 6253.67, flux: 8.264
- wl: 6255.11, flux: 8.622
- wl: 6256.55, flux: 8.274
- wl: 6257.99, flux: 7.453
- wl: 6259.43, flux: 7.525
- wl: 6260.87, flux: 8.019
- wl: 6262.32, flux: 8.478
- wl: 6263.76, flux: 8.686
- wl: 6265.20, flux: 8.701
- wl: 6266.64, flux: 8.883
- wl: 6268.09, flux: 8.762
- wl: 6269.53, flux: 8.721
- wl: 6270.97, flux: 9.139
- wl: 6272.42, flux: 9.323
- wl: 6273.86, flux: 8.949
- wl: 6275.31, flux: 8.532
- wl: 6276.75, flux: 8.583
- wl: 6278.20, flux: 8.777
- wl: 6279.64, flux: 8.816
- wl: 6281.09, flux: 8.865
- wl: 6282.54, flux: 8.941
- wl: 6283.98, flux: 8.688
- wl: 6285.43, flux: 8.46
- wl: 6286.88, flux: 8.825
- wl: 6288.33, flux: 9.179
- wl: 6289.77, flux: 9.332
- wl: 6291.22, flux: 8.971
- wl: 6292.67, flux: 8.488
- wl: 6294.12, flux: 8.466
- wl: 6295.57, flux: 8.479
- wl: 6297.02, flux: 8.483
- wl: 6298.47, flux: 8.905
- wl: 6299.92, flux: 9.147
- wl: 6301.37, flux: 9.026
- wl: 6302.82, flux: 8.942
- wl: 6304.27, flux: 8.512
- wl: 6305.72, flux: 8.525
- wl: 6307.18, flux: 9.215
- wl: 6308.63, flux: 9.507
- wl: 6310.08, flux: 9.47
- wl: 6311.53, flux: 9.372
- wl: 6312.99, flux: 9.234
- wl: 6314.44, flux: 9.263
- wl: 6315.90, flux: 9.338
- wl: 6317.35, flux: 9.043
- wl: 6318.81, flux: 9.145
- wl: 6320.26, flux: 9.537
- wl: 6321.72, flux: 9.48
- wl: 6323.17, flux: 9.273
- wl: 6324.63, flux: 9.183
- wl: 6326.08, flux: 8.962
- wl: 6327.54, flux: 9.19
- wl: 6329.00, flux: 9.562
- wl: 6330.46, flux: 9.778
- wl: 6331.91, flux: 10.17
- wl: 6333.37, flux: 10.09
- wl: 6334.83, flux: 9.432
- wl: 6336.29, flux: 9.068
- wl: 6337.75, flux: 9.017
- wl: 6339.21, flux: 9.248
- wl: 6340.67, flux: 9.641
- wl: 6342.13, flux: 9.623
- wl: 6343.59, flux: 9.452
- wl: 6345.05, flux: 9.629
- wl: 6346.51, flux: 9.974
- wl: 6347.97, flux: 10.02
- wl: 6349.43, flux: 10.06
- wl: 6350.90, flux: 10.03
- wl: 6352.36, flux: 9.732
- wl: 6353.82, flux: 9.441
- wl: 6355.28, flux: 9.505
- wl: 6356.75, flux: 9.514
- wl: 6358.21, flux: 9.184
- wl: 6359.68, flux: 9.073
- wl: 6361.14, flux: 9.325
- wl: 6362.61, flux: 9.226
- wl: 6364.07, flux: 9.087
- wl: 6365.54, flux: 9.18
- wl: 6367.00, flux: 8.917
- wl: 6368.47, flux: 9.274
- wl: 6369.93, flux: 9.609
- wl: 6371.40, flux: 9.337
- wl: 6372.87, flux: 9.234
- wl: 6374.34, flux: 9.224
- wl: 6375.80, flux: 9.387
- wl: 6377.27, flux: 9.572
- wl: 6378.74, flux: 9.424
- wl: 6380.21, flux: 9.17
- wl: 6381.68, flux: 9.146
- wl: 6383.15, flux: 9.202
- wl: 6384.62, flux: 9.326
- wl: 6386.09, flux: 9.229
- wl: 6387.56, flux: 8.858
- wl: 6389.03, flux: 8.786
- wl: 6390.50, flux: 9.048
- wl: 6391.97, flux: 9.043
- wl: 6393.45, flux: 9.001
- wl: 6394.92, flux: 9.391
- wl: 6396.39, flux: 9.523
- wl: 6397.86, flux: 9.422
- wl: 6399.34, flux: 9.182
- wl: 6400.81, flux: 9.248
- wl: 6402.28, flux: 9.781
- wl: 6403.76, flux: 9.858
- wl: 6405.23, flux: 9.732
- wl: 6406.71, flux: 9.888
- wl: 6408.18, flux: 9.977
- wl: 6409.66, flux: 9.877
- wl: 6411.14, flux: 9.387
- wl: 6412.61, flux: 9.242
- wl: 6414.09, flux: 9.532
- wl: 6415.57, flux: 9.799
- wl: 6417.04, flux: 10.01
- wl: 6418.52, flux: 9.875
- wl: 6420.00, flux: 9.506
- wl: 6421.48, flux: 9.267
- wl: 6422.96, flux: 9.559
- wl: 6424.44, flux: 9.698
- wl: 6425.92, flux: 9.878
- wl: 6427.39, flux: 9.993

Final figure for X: 1.12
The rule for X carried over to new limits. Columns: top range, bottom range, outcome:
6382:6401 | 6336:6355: 0.97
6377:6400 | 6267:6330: 1.05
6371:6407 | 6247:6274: 1.15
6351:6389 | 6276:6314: 1.07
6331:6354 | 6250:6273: 1.18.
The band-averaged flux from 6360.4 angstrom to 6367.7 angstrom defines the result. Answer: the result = 9.16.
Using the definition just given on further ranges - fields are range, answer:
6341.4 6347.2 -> 9.67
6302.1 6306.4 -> 8.67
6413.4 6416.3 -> 9.66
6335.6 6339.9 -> 9.11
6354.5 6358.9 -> 9.4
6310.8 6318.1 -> 9.24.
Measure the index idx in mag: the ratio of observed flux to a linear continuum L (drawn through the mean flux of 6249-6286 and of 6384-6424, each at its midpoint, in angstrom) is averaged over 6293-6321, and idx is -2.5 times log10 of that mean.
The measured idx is -0.03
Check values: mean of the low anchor 8.55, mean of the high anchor 9.46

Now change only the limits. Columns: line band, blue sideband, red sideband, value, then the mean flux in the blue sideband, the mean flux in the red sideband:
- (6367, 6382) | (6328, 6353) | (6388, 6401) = 0.004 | 9.67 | 9.17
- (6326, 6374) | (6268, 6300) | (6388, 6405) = -0.044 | 8.81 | 9.31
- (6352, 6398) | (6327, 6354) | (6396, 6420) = 0.045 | 9.65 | 9.64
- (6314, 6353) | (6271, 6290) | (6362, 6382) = -0.048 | 8.86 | 9.28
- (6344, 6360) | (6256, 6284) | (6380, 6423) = -0.063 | 8.61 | 9.43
